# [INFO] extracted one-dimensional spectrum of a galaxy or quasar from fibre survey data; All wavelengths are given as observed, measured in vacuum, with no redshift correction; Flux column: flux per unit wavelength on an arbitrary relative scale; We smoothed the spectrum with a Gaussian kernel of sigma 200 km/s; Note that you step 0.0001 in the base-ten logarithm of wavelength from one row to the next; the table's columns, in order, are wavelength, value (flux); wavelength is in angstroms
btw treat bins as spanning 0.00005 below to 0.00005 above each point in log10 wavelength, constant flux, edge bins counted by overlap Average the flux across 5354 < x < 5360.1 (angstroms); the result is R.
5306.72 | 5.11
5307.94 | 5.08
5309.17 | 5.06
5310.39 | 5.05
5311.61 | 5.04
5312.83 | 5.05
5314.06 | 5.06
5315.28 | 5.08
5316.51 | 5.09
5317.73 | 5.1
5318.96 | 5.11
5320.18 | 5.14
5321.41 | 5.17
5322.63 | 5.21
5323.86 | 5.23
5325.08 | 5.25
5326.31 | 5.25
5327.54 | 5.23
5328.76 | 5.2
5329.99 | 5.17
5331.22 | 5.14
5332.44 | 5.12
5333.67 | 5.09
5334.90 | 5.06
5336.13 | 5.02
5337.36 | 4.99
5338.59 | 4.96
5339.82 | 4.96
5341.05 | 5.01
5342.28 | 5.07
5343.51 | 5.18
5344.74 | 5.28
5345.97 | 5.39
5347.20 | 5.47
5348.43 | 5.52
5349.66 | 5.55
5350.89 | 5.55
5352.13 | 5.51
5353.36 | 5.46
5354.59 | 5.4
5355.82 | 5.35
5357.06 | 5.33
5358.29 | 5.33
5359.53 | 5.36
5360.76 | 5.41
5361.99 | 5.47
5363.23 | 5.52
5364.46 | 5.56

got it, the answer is 5.35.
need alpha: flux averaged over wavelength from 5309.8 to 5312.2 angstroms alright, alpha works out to 5.05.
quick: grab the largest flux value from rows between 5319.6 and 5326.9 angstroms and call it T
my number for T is 5.25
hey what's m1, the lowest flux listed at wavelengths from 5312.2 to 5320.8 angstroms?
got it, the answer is 5.05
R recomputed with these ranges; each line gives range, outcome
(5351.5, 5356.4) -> 5.43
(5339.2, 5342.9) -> 5.01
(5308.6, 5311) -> 5.06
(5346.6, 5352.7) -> 5.52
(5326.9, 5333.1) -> 5.17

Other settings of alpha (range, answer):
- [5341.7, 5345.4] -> 5.18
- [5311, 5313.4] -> 5.05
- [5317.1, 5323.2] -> 5.15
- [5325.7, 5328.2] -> 5.25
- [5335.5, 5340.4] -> 4.98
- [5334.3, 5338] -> 5.02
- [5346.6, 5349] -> 5.5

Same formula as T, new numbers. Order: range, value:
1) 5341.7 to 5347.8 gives 5.47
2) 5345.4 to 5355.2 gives 5.55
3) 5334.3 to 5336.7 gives 5.06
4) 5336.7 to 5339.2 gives 4.99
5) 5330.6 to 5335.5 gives 5.14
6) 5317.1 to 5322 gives 5.17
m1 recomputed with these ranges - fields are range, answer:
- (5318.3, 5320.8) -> 5.11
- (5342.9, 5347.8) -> 5.18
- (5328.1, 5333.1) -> 5.12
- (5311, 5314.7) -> 5.04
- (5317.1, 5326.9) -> 5.1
